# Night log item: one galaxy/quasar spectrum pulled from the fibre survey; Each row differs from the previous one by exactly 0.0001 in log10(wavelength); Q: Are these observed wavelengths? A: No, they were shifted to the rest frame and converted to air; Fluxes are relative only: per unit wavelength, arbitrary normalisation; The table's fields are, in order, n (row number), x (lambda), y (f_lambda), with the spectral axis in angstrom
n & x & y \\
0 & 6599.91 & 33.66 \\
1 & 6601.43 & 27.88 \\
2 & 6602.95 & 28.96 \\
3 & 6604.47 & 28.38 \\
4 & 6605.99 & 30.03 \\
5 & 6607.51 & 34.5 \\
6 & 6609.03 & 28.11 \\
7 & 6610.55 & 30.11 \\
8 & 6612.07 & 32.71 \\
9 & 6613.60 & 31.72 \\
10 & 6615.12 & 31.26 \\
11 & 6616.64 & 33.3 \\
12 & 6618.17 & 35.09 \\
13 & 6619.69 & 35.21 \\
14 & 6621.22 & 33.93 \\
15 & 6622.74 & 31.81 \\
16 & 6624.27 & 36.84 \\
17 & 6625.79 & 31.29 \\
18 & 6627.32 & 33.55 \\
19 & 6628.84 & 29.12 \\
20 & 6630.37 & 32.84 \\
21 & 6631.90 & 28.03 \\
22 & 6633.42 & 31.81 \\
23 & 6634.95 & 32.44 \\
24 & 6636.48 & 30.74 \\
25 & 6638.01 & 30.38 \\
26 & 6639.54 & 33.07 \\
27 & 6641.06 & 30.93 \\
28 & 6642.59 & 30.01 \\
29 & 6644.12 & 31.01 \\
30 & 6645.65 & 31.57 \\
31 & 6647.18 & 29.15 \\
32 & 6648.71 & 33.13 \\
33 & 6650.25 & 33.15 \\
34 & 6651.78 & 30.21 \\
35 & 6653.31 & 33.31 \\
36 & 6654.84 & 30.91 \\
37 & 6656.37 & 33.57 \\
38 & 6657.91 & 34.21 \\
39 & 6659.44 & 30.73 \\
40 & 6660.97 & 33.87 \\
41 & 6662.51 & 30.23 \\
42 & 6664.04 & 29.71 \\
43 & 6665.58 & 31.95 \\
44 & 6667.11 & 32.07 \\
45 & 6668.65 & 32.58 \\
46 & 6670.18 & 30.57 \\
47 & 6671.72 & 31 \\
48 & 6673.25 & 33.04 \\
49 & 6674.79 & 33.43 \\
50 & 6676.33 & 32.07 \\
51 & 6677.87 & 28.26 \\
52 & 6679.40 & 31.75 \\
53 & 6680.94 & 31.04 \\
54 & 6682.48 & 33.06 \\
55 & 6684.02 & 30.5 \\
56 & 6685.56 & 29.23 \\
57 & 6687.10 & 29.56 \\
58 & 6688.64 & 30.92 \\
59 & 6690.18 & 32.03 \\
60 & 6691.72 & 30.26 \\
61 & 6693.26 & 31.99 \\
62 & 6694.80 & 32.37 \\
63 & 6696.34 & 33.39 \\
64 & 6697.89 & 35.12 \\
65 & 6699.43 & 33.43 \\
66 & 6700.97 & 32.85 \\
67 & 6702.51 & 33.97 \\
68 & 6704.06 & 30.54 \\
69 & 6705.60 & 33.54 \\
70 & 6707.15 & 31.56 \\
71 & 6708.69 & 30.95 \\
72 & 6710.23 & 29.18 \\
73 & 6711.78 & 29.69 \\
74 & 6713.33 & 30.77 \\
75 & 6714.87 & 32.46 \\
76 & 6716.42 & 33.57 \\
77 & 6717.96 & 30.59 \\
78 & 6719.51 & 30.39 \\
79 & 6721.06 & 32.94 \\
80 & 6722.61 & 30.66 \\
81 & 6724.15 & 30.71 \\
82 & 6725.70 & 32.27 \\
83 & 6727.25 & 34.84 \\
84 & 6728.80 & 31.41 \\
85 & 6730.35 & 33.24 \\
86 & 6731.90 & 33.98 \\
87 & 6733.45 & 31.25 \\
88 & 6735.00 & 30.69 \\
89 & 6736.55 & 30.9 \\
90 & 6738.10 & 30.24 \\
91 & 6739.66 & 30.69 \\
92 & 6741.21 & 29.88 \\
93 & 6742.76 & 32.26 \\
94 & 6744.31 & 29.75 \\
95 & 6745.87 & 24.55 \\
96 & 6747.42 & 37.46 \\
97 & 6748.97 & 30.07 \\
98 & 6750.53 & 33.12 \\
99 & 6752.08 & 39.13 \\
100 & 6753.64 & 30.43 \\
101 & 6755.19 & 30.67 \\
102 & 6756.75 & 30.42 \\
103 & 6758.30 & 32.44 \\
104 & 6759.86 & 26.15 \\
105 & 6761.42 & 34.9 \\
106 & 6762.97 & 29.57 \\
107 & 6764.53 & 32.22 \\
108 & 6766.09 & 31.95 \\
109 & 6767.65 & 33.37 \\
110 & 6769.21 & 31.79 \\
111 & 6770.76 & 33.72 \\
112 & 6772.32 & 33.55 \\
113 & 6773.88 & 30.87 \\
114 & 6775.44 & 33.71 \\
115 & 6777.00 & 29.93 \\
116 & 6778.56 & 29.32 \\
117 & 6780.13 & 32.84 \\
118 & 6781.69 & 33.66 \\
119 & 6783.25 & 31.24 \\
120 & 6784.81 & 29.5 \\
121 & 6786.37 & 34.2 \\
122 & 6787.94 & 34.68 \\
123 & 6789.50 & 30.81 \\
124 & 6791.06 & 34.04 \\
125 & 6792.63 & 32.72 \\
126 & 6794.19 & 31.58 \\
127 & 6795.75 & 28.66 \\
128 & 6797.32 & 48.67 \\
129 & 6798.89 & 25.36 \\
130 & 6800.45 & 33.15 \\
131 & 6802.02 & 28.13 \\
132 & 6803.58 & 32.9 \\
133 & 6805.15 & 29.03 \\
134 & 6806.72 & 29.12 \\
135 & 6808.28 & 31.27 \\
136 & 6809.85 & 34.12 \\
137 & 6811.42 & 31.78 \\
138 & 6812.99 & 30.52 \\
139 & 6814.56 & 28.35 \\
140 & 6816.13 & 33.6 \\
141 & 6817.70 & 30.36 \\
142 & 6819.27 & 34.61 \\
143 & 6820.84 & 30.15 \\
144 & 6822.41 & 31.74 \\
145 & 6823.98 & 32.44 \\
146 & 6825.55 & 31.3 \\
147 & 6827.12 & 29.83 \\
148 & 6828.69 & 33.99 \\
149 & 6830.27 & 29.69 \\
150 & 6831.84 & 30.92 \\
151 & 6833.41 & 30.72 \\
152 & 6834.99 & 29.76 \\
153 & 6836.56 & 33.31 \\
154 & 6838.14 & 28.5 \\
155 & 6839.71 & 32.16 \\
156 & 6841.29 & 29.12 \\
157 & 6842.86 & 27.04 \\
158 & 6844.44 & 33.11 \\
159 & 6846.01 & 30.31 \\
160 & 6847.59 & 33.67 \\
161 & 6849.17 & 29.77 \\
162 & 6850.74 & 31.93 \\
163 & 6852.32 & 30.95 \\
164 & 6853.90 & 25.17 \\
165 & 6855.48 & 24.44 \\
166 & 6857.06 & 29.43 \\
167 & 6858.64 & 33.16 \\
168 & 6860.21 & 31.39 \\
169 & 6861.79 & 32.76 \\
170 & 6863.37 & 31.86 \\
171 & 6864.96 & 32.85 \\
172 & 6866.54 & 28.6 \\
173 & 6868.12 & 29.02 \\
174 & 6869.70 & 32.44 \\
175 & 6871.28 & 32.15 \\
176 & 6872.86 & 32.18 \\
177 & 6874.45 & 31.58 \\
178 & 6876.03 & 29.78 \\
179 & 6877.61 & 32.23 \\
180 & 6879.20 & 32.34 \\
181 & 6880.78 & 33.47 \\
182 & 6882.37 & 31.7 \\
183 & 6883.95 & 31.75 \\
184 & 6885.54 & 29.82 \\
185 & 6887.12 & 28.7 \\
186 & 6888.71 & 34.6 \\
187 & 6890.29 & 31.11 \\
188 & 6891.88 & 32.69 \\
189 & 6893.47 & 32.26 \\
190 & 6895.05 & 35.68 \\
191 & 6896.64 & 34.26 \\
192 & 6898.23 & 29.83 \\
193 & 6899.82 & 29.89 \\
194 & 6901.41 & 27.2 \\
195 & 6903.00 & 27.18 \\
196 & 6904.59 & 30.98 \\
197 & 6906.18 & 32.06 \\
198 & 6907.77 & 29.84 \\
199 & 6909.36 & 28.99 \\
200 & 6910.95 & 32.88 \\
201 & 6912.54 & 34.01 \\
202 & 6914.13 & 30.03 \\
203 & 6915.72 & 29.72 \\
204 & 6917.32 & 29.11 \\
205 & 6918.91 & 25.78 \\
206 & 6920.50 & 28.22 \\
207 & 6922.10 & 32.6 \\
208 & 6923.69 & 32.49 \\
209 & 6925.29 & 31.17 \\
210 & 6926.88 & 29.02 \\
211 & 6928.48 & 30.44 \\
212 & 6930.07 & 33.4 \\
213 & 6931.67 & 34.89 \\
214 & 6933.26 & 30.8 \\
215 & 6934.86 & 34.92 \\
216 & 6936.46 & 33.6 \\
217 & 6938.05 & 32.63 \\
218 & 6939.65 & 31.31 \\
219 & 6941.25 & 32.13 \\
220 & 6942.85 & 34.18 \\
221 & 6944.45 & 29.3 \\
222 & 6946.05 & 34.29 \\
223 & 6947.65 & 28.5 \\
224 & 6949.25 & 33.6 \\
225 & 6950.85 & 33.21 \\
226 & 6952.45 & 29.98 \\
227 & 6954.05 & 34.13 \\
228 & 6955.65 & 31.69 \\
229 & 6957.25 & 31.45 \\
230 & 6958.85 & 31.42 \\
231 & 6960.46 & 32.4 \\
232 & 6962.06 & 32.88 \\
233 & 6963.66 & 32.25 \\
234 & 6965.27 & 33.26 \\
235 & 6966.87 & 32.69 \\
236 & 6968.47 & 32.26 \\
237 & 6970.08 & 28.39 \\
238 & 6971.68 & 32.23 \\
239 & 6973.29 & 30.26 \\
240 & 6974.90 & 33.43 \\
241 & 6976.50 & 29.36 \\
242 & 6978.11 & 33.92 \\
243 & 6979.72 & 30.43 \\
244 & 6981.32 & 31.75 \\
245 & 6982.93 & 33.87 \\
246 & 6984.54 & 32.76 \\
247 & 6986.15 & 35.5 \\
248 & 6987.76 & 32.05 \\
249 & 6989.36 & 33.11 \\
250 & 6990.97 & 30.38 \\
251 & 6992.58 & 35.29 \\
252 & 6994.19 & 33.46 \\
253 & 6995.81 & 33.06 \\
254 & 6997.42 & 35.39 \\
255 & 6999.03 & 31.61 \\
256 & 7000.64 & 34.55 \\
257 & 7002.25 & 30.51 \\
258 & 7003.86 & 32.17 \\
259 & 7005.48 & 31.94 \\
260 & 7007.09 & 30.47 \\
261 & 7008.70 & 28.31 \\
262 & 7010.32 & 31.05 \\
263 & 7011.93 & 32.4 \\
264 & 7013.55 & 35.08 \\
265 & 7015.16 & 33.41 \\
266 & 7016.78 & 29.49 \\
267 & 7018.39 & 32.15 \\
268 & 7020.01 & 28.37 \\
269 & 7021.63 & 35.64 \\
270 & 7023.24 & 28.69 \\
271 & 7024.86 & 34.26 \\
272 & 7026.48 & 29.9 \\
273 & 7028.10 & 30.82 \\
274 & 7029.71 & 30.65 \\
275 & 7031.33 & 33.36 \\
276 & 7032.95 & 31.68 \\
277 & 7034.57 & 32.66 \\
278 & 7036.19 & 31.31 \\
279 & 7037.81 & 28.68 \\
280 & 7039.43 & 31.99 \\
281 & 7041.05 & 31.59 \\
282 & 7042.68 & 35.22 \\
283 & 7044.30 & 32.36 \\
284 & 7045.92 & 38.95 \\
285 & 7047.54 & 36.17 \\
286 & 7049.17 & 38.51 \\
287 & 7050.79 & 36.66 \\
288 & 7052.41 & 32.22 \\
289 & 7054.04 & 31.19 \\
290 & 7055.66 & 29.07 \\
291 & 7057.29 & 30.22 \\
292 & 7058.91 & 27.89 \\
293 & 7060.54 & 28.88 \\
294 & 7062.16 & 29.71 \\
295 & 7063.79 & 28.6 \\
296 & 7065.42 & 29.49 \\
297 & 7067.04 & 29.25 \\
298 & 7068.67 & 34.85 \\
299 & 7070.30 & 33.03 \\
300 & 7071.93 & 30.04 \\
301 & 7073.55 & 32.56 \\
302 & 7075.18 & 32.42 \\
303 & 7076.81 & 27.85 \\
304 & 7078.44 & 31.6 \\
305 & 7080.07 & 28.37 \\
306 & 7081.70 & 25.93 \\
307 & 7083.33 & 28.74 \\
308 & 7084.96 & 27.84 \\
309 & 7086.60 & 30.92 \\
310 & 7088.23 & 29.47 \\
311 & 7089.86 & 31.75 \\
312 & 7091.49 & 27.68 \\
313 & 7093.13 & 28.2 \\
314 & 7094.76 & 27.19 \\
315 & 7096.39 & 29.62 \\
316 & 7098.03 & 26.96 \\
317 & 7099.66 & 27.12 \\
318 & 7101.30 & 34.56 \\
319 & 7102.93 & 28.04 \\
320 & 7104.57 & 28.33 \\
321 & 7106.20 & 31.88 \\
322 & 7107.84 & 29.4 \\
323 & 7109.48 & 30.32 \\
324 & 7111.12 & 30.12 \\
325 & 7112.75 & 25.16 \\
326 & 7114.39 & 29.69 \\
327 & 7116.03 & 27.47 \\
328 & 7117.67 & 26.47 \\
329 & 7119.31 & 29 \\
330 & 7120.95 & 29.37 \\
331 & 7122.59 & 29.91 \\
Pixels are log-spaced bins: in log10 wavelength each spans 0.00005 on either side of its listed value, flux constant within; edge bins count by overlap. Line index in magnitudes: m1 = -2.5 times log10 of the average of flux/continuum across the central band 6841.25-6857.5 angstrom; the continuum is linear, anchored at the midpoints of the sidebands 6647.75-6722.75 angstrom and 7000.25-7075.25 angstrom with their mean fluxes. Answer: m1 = 0.08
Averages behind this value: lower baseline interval 31.8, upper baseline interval 31.9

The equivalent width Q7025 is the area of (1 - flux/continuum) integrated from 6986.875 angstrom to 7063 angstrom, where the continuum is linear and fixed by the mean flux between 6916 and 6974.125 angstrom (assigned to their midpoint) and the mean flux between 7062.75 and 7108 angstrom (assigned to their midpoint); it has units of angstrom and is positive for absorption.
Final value -4.1 angstrom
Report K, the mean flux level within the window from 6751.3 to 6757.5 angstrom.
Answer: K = 32.7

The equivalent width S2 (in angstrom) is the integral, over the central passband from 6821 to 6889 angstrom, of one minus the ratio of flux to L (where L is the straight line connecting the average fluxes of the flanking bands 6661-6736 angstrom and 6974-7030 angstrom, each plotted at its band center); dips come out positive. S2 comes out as 2.2 angstrom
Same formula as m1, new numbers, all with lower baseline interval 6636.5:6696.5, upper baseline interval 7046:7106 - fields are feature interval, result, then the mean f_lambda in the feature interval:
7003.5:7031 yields -0.031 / 31.5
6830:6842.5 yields 0.022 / 30.4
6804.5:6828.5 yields -0.006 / 31.3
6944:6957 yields -0.040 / 31.9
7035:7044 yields -0.045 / 31.8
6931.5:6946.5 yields -0.065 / 32.7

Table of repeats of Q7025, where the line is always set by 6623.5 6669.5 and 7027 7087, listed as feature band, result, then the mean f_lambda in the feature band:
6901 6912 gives 0.5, 30.1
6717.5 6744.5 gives 0.1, 31.5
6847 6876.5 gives 0.8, 30.7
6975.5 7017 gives -1.3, 32.4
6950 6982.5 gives -0.4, 31.9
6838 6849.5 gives 0.4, 30.6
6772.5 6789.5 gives -0.2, 32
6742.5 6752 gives 0.0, 31.7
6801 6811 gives 0.2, 30.9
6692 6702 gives -0.4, 33.1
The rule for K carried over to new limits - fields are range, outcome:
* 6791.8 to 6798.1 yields 35.4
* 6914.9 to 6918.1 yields 29.4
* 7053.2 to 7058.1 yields 30.1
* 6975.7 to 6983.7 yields 31.9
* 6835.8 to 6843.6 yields 30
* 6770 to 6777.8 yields 32.3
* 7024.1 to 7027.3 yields 32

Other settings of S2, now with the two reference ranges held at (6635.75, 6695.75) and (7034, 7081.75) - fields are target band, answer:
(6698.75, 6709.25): -0.3 angstrom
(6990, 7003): -0.6 angstrom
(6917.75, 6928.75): 0.6 angstrom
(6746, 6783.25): -0.6 angstrom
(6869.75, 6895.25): -0.3 angstrom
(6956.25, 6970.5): -0.2 angstrom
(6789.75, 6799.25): -0.7 angstrom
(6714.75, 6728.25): -0.2 angstrom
